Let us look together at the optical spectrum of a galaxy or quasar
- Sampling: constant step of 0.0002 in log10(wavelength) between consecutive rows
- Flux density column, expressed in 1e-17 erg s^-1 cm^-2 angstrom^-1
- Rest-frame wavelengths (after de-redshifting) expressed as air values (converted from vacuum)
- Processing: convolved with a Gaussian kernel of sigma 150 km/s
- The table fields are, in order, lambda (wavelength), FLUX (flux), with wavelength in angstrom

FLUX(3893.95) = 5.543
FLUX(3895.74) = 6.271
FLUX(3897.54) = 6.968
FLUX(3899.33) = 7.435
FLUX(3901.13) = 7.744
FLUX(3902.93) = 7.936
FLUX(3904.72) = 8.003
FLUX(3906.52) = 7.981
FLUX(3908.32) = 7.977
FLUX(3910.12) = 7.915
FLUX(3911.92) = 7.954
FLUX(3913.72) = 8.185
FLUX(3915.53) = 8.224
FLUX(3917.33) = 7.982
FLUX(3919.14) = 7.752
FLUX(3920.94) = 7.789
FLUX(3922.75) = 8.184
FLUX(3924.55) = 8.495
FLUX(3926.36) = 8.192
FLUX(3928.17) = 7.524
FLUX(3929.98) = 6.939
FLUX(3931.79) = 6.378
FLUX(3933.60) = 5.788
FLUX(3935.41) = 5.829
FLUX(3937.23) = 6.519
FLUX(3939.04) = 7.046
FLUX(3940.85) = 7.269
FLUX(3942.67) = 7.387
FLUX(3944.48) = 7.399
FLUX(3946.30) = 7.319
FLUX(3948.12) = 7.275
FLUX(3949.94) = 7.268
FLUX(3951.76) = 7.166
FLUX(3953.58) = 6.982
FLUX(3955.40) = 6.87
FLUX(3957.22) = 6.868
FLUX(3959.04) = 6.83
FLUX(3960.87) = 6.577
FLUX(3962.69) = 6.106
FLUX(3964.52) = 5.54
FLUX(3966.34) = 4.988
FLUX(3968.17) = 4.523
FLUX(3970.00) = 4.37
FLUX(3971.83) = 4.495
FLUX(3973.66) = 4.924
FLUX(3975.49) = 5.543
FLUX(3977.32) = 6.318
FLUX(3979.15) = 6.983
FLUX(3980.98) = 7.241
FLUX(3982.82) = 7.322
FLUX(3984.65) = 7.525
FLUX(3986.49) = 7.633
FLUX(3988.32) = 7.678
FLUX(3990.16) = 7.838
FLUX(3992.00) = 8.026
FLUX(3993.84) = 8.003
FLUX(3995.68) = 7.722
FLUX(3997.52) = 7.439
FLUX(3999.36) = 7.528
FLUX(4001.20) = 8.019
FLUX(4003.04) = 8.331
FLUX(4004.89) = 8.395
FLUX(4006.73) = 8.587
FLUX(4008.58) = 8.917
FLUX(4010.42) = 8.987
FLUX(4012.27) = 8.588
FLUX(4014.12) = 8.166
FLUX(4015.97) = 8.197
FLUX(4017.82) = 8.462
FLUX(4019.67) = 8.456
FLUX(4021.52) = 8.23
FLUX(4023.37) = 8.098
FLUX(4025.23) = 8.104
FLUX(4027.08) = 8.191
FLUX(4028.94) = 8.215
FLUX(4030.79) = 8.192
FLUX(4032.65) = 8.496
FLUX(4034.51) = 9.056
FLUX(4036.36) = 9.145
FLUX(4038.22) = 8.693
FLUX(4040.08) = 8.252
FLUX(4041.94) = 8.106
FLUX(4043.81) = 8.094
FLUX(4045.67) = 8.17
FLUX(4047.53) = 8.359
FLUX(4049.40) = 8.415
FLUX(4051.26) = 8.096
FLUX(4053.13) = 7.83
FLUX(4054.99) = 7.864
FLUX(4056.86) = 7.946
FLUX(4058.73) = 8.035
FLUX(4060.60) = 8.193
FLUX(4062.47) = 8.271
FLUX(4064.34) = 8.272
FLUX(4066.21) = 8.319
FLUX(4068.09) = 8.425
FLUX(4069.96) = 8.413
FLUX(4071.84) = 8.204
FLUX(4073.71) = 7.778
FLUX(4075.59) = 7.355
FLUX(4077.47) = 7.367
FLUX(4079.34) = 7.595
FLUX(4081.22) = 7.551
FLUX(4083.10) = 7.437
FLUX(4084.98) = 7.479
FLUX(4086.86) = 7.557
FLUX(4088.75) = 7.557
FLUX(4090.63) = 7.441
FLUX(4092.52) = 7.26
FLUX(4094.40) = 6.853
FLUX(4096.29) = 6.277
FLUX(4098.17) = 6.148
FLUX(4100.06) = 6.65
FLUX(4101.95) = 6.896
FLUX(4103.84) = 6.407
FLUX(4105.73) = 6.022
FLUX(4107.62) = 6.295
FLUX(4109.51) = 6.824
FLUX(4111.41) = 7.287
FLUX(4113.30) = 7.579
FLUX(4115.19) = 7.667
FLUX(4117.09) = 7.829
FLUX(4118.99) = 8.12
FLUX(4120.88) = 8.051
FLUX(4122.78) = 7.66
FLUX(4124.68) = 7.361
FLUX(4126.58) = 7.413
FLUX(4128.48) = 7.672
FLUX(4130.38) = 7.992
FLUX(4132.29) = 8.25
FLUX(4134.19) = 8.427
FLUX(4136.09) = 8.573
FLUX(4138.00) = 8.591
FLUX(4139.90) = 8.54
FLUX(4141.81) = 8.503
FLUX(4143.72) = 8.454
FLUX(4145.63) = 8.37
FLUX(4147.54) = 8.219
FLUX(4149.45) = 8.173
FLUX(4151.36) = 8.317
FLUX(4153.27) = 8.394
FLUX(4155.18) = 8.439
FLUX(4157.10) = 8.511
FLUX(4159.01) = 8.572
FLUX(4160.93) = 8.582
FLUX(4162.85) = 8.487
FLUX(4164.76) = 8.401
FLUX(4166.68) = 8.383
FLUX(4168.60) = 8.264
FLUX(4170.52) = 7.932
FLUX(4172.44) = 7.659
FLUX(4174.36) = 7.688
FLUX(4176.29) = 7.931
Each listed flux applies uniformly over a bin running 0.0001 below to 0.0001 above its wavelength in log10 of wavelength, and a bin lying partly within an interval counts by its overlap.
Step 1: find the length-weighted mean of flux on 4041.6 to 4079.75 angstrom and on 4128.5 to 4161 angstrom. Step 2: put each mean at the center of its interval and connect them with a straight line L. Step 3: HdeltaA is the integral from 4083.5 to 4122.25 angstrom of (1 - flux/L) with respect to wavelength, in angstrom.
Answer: 5.2 angstrom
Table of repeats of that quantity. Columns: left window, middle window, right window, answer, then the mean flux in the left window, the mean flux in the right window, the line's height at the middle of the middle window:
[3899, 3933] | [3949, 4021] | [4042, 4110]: 4.9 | 7.81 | 7.55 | 7.7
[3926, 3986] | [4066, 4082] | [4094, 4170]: -1.1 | 6.52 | 7.8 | 7.37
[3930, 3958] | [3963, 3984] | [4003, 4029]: 5.1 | 6.89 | 8.4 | 7.51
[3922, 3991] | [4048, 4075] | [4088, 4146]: -3.4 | 6.71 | 7.51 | 7.23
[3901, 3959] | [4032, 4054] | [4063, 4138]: -2.7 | 7.43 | 7.51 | 7.48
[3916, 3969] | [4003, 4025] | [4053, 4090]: -2.9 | 6.94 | 7.87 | 7.45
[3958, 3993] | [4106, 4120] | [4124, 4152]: 1.1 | 6.35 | 8.2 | 7.91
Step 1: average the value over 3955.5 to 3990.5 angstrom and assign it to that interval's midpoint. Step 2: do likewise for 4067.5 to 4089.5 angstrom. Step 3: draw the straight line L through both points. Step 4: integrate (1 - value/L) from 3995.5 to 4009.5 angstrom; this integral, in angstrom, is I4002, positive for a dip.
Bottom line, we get -3.1 angstrom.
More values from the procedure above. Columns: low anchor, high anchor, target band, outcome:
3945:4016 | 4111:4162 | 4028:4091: -3.7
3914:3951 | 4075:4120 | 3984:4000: -1.0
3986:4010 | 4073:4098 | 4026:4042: -1.6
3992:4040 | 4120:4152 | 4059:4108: 4.9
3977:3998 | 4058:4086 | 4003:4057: -4.6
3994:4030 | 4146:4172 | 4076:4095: 2.0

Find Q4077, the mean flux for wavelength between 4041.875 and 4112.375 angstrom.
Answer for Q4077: 7.54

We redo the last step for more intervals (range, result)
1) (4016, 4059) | 8.29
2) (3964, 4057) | 7.67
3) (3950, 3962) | 6.9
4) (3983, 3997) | 7.74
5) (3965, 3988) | 6.03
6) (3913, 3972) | 6.87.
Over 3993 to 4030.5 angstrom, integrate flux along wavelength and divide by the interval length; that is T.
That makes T 8.23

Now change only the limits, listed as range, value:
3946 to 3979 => 6.1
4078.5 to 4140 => 7.42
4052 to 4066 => 8.07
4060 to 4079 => 8.04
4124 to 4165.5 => 8.29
